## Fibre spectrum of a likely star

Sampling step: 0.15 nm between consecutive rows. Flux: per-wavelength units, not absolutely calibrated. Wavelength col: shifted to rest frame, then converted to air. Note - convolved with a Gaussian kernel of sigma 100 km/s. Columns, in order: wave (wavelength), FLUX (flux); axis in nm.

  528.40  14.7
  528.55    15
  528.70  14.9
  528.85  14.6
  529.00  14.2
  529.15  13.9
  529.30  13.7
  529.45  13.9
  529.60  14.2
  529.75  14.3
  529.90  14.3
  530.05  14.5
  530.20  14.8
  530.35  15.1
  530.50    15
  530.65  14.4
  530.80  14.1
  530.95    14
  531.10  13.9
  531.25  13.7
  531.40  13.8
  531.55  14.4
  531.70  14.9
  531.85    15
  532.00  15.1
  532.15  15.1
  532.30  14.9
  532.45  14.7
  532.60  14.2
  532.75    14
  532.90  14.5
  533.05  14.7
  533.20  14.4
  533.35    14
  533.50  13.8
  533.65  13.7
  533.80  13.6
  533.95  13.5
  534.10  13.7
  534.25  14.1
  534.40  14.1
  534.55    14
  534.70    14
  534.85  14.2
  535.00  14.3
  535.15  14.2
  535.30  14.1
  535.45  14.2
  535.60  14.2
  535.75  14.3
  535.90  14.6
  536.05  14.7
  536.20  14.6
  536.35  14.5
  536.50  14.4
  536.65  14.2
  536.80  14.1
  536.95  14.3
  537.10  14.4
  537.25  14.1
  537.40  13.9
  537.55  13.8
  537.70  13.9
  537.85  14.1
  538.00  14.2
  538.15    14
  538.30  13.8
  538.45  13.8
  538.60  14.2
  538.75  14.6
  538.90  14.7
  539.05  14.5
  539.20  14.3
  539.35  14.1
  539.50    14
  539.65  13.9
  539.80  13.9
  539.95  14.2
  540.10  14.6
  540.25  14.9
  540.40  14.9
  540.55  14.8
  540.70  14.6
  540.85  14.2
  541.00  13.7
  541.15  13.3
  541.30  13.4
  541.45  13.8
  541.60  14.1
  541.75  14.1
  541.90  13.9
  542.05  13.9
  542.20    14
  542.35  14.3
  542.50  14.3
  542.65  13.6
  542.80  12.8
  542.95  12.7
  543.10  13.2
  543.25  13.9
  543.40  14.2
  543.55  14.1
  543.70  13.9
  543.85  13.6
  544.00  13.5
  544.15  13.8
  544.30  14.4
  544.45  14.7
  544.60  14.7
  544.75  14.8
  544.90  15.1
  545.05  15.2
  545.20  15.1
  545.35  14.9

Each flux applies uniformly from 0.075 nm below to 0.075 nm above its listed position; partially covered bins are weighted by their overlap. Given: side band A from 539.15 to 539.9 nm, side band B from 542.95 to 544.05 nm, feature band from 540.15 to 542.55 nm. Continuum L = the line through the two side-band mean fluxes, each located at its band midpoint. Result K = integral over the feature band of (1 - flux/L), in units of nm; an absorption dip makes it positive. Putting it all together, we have -0.04 nm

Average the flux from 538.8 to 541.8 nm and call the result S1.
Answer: 14.2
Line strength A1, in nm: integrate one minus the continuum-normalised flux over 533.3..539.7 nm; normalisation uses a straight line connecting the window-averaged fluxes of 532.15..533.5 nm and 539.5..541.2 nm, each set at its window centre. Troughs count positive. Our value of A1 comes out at 0.10 nm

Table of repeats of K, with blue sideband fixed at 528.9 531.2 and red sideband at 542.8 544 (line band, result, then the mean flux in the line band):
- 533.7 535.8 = 0.002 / 14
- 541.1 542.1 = -0.008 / 13.8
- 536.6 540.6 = -0.111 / 14.2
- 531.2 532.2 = -0.027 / 14.6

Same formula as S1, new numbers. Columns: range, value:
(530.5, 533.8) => 14.3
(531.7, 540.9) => 14.3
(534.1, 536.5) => 14.3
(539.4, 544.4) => 14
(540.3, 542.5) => 14.1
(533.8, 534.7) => 13.9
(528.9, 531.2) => 14.3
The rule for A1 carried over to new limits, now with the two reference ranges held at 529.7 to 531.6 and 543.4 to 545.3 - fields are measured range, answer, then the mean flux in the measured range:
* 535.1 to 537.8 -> 0.02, 14.2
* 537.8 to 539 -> 0.02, 14.2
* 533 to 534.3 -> 0.04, 13.9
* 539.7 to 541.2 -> 0.01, 14.3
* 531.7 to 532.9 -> -0.03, 14.7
